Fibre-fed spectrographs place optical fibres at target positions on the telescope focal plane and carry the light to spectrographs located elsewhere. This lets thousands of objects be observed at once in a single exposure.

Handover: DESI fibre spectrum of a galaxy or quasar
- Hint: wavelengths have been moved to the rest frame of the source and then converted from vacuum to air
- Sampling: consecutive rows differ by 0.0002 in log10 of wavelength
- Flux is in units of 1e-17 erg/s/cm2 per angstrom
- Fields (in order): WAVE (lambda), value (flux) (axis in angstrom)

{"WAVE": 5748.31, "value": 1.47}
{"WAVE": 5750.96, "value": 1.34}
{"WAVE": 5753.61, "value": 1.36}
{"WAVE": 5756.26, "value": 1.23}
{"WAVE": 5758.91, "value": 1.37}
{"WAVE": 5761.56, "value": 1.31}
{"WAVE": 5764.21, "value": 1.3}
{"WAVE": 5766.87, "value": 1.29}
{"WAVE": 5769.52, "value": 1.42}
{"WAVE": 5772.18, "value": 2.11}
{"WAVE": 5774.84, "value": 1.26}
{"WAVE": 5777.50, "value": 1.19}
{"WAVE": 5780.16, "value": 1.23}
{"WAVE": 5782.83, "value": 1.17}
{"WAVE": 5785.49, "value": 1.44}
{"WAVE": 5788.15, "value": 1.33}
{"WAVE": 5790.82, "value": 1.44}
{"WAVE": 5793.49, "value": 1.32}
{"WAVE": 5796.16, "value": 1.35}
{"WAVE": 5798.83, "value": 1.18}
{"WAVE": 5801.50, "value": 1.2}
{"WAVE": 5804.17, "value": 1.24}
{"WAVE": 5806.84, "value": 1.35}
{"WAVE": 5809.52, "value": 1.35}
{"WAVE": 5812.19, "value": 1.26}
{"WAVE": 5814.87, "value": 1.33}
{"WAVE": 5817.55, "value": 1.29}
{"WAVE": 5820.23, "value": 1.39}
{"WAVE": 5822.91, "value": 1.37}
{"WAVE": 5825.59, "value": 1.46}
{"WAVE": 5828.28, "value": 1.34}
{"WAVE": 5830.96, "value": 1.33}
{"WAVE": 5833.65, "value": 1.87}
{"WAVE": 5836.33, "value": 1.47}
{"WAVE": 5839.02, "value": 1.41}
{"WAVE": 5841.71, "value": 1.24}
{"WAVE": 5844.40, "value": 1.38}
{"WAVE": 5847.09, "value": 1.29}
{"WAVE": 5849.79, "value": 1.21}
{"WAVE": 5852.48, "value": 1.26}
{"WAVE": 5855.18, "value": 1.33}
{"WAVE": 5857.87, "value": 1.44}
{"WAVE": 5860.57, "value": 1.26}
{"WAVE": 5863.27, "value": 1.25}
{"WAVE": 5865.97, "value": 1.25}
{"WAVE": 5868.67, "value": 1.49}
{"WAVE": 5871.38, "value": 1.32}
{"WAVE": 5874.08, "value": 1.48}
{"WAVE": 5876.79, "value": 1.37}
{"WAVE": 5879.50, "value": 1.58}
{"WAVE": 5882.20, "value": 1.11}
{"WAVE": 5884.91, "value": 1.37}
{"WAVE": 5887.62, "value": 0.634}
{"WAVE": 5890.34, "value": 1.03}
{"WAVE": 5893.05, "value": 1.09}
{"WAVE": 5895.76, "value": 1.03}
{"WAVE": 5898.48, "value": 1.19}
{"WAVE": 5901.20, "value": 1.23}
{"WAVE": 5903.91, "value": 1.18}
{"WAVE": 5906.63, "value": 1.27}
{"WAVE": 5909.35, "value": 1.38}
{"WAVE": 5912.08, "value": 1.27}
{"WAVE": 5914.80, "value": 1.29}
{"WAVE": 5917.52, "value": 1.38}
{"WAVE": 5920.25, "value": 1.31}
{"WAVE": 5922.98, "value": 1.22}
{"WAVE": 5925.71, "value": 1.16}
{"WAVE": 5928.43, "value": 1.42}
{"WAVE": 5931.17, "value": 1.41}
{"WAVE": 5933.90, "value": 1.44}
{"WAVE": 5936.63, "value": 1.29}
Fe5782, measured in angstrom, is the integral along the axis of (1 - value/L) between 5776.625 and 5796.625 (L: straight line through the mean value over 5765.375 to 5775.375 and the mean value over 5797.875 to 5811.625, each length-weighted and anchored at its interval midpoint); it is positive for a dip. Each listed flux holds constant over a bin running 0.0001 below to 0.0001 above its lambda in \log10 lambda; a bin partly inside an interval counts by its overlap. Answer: 1.4 angstrom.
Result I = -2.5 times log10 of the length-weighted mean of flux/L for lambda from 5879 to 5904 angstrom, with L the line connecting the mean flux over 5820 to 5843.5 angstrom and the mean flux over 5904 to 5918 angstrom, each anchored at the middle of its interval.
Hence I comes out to 0.18 mag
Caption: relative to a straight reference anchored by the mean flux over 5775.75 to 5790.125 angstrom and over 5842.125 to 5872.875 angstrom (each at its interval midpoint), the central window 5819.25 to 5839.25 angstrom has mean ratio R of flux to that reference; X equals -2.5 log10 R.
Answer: -0.12 mag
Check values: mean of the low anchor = 1.28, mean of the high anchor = 1.31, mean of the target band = 1.46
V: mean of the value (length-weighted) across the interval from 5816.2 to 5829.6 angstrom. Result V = 1.37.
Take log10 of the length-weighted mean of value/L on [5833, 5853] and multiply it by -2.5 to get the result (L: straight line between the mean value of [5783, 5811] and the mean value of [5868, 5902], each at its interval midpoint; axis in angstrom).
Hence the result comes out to -0.09 mag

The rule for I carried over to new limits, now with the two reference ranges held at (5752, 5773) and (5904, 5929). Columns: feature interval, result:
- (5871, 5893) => 0.079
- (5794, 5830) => 0.042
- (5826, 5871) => -0.018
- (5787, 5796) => 0.019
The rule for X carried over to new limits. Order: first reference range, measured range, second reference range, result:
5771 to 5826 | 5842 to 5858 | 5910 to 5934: 0.02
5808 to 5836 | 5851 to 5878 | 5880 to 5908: -0.09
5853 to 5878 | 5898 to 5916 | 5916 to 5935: 0.06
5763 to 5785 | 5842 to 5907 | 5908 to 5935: 0.08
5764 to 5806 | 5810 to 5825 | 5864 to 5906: -0.03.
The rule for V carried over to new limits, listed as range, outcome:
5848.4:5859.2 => 1.31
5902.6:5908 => 1.23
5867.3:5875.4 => 1.43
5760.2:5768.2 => 1.3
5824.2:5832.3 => 1.38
